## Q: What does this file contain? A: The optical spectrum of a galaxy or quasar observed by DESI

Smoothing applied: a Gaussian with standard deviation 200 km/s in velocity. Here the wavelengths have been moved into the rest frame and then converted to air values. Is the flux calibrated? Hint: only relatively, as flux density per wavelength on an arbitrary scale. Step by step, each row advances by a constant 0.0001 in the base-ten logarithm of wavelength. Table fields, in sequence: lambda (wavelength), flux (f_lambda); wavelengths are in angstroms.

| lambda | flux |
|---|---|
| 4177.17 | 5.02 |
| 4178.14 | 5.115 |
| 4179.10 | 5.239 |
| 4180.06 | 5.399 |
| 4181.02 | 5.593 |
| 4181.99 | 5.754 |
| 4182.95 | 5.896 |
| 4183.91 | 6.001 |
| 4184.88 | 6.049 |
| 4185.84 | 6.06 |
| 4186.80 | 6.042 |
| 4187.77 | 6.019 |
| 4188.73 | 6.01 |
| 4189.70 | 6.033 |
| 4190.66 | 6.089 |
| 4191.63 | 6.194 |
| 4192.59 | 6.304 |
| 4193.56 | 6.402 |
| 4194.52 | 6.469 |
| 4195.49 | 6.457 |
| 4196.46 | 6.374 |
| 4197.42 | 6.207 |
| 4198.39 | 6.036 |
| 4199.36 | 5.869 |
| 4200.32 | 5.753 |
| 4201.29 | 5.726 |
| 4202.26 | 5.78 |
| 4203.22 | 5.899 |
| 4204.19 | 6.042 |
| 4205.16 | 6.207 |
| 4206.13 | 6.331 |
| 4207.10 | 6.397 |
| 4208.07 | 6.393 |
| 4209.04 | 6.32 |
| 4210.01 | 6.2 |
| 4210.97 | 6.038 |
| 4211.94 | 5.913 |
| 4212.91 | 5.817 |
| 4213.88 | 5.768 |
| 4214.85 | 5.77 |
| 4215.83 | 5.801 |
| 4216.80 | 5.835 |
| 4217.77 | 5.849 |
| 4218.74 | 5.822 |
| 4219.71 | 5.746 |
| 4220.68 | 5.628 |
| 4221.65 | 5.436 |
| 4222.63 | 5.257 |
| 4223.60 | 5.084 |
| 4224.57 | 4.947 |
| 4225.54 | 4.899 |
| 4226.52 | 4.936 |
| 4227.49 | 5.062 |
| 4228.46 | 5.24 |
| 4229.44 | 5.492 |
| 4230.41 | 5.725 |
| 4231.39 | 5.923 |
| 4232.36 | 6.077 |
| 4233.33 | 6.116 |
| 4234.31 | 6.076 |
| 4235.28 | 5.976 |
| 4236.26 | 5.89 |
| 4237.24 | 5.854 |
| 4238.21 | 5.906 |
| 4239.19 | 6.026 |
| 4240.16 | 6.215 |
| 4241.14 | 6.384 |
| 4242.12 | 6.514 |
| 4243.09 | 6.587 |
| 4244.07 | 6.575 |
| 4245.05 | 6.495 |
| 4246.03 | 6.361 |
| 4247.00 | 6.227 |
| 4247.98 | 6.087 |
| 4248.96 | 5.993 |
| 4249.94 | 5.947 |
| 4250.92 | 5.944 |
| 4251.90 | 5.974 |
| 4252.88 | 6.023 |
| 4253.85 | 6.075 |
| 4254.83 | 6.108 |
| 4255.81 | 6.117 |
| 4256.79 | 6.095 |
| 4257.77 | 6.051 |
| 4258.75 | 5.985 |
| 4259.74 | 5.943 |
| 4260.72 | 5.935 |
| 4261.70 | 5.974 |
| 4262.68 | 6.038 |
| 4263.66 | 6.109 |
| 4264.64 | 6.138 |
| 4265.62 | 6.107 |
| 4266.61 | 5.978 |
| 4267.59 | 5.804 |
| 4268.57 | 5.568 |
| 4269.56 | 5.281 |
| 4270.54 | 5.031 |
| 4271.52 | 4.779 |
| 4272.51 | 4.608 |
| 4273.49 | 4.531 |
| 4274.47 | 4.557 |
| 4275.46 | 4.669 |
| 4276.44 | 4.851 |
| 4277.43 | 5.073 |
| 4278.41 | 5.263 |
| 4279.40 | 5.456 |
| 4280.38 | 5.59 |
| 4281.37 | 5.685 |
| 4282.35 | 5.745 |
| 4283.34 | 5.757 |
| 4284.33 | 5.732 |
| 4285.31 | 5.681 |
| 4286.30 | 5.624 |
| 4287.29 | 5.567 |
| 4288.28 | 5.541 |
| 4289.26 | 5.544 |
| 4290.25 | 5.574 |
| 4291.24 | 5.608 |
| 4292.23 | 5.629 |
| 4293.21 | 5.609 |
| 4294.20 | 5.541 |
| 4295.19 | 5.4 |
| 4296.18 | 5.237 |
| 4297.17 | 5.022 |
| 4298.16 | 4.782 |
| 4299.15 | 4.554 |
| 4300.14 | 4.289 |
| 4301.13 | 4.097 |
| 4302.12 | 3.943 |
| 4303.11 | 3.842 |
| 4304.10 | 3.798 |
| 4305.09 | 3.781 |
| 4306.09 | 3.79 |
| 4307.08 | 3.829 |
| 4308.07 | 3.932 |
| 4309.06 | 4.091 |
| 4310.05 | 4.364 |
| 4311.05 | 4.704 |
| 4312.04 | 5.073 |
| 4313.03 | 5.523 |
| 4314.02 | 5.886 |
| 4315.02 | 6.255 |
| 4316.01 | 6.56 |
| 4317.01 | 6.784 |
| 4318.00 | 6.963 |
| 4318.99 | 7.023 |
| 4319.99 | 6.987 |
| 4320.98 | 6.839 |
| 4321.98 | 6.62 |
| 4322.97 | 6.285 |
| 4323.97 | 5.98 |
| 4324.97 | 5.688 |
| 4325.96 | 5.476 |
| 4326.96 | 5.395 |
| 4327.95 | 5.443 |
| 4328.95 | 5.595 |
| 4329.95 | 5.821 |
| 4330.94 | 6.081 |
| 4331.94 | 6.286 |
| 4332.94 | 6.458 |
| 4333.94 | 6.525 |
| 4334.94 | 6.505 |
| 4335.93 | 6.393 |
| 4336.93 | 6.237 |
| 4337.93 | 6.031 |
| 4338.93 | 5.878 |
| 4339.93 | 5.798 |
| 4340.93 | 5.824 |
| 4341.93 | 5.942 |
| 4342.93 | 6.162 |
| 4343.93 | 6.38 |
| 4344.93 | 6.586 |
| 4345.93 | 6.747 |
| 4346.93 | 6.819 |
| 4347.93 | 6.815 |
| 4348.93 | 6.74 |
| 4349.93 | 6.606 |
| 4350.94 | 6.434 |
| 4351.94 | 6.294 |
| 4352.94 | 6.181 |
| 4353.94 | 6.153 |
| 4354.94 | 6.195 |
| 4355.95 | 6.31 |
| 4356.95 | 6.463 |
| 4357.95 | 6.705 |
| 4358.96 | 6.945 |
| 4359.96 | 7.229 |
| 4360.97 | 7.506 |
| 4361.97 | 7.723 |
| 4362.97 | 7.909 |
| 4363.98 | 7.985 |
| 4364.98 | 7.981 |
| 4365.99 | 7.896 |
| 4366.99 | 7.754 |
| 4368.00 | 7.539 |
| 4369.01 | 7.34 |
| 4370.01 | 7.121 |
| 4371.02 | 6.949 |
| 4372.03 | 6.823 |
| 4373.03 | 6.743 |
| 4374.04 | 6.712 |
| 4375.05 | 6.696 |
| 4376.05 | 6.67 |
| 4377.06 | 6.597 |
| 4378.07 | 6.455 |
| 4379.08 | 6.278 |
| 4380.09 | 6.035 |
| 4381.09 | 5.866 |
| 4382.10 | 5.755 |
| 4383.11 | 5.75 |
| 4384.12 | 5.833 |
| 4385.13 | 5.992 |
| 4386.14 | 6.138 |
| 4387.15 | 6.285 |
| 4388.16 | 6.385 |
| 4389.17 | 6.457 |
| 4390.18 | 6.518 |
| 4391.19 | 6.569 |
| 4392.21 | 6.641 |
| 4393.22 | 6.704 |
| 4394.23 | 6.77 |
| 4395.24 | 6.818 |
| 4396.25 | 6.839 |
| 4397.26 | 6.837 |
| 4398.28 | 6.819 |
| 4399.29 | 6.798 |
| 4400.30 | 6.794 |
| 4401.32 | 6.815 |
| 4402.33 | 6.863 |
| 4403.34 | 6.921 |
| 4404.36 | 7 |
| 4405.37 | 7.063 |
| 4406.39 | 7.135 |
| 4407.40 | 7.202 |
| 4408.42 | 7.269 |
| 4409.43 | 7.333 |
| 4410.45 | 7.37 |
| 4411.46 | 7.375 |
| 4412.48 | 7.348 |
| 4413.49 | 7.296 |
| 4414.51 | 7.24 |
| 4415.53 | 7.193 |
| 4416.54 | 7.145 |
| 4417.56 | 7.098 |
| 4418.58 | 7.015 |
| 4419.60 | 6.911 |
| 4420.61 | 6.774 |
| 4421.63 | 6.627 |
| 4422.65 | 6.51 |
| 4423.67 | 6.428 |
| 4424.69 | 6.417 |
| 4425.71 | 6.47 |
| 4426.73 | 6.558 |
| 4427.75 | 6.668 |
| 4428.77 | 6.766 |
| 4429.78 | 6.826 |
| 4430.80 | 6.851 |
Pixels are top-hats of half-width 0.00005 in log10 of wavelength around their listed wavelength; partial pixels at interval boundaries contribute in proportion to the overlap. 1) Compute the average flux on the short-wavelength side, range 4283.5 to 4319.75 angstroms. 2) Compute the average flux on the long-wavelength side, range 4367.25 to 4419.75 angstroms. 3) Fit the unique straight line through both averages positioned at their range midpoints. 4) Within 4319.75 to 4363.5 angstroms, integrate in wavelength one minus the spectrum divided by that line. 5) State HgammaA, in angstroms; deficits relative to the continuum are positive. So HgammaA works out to -3.9 angstroms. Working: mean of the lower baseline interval 5.16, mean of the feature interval 6.38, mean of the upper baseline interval 6.77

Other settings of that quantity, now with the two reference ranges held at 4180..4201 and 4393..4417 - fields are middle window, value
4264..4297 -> 5.4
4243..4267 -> 0.9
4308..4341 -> 3.6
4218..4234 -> 1.9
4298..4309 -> 4.2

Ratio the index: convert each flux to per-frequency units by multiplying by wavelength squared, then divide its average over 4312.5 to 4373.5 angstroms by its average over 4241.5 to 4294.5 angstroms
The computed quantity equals 1.2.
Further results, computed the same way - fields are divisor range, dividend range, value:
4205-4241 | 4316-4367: 1.19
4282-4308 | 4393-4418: 1.50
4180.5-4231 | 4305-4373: 1.15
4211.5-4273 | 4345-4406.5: 1.23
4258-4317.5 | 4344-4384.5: 1.34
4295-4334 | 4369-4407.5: 1.27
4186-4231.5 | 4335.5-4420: 1.25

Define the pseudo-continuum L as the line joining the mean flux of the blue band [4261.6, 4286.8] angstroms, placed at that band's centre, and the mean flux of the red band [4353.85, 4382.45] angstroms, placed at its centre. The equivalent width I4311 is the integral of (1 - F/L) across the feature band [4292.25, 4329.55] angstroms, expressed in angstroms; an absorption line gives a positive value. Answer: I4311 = 4.67 angstroms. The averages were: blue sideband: 5.44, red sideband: 6.93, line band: 5.28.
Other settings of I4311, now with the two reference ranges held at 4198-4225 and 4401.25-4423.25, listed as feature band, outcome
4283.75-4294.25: 1.2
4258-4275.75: 1.9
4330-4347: 1.0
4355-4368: -1.1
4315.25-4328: 0.3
